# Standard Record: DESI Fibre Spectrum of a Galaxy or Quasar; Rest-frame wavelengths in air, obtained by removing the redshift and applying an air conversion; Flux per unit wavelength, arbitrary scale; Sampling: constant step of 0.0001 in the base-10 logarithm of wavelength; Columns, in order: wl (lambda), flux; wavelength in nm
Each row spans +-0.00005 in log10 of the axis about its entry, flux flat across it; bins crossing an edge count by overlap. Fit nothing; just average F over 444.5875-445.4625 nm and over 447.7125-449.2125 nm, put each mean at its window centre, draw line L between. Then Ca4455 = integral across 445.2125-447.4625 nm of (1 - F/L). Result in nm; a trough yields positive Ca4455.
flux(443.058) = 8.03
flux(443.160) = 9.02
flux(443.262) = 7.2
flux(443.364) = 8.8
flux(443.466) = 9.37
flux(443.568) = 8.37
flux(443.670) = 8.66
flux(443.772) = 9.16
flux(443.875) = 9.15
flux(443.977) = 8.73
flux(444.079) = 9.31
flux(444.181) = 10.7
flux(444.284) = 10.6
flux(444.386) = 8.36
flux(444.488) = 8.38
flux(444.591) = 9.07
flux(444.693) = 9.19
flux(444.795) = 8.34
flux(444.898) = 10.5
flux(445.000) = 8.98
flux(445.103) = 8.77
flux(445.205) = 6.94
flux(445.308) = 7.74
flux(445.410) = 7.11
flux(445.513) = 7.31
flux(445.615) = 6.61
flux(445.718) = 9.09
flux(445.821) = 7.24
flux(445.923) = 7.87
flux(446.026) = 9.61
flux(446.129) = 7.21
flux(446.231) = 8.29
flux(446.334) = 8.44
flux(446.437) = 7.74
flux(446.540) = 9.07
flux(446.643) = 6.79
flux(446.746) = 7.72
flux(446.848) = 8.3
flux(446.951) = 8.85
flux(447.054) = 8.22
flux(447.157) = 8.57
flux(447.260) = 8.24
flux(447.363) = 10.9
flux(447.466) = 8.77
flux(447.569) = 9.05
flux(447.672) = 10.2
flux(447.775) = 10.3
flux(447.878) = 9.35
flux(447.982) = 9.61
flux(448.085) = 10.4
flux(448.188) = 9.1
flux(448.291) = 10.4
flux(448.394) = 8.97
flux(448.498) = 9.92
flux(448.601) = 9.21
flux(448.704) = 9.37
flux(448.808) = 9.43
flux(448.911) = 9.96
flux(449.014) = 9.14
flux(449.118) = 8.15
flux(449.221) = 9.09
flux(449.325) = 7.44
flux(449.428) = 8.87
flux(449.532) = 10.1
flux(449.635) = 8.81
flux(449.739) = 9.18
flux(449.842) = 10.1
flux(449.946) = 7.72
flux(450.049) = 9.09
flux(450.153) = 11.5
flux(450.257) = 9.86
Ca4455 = 0.19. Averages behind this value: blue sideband 8.49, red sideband 9.51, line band 8.13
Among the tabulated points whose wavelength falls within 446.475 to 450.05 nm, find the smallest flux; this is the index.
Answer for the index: 6.79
